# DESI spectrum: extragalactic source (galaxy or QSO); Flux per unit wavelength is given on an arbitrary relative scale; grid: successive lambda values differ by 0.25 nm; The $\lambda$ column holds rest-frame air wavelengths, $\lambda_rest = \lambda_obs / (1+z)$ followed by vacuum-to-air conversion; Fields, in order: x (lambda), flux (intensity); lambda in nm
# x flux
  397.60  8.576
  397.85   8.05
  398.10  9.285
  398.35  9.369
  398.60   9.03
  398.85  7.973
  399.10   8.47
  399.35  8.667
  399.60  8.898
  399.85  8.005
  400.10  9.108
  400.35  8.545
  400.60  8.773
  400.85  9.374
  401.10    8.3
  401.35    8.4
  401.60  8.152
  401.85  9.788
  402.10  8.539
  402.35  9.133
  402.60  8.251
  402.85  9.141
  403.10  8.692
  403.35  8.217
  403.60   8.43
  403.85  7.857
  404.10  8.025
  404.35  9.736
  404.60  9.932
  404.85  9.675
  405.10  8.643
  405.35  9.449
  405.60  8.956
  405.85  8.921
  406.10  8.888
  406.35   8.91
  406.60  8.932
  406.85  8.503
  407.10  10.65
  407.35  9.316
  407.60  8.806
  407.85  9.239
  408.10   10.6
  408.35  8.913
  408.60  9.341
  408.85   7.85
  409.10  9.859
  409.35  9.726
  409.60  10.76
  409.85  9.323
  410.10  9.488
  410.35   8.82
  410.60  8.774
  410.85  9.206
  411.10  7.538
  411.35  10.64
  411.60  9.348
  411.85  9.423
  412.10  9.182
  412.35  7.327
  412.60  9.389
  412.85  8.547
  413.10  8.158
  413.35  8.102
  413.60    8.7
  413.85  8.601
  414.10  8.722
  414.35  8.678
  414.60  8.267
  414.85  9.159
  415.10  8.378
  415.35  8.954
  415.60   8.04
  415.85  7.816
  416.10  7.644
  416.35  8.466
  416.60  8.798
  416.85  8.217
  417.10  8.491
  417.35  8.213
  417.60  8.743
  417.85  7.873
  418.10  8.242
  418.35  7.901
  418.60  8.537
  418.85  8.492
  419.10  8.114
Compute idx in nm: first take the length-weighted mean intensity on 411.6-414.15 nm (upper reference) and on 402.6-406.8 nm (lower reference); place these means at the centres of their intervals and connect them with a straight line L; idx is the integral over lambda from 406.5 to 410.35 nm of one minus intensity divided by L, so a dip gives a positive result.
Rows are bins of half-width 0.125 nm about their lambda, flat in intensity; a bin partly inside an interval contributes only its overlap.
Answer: -0.28 nm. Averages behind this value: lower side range 8.87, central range 9.4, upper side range 8.65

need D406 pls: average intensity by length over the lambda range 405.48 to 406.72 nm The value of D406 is 8.92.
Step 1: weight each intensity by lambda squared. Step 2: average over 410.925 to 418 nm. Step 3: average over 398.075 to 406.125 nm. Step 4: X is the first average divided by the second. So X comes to 1.03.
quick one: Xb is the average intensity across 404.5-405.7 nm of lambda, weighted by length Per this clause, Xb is 9.33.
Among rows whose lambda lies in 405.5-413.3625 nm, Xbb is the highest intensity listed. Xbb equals 10.76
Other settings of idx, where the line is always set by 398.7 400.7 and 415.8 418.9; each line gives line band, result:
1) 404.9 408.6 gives -0.336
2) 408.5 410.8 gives -0.254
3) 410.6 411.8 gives -0.113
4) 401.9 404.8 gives -0.095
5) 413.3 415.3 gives -0.069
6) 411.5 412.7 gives -0.080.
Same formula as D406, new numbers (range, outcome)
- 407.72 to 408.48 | 9.58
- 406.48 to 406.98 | 8.73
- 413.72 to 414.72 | 8.57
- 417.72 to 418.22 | 8.06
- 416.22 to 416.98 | 8.49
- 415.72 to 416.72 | 8.18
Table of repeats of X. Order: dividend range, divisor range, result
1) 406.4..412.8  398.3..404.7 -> 1.10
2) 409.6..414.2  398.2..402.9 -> 1.08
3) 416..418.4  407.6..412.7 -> 0.93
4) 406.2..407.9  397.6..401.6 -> 1.10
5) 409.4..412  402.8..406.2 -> 1.08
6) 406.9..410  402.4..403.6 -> 1.14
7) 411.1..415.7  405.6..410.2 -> 0.96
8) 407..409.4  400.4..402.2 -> 1.11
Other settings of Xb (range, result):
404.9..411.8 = 9.24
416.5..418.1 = 8.37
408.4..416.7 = 8.82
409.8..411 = 9.08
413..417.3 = 8.42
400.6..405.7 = 8.83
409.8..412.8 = 9.02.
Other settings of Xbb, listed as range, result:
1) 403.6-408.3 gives 10.65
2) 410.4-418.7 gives 10.64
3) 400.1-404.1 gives 9.788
